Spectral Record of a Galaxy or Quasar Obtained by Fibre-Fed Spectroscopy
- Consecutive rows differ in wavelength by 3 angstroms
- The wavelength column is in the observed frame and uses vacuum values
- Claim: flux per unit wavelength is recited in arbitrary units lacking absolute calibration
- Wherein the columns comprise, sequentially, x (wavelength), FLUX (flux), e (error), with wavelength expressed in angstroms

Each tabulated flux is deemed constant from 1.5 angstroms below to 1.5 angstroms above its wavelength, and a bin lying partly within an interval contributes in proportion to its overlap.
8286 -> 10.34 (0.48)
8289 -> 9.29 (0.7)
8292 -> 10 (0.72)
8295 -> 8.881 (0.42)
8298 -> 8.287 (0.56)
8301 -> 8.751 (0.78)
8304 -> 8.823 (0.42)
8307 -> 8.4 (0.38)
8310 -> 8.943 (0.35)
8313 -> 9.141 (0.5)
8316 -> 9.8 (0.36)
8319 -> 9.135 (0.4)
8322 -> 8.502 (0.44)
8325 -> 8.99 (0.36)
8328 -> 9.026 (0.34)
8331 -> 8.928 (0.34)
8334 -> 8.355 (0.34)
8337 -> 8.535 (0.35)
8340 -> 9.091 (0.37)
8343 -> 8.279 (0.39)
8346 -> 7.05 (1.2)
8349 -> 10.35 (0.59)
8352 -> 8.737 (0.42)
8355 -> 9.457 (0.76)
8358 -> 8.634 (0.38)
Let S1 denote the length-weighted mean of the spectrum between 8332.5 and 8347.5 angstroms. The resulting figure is 8.26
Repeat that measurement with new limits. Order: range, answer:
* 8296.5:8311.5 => 8.64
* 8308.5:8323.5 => 9.1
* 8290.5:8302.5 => 8.98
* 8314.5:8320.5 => 9.47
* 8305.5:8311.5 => 8.67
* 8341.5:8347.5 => 7.66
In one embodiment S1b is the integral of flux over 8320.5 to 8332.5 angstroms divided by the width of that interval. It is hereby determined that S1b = 8.86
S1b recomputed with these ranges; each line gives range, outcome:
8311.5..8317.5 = 9.47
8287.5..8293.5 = 9.64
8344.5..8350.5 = 8.7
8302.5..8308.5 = 8.61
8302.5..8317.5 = 9.02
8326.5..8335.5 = 8.77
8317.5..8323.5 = 8.82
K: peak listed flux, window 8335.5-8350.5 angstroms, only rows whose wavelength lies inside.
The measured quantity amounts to 10.35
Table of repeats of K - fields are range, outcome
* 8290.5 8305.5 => 10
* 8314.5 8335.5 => 9.8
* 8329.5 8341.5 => 9.091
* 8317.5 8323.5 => 9.135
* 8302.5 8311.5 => 8.943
